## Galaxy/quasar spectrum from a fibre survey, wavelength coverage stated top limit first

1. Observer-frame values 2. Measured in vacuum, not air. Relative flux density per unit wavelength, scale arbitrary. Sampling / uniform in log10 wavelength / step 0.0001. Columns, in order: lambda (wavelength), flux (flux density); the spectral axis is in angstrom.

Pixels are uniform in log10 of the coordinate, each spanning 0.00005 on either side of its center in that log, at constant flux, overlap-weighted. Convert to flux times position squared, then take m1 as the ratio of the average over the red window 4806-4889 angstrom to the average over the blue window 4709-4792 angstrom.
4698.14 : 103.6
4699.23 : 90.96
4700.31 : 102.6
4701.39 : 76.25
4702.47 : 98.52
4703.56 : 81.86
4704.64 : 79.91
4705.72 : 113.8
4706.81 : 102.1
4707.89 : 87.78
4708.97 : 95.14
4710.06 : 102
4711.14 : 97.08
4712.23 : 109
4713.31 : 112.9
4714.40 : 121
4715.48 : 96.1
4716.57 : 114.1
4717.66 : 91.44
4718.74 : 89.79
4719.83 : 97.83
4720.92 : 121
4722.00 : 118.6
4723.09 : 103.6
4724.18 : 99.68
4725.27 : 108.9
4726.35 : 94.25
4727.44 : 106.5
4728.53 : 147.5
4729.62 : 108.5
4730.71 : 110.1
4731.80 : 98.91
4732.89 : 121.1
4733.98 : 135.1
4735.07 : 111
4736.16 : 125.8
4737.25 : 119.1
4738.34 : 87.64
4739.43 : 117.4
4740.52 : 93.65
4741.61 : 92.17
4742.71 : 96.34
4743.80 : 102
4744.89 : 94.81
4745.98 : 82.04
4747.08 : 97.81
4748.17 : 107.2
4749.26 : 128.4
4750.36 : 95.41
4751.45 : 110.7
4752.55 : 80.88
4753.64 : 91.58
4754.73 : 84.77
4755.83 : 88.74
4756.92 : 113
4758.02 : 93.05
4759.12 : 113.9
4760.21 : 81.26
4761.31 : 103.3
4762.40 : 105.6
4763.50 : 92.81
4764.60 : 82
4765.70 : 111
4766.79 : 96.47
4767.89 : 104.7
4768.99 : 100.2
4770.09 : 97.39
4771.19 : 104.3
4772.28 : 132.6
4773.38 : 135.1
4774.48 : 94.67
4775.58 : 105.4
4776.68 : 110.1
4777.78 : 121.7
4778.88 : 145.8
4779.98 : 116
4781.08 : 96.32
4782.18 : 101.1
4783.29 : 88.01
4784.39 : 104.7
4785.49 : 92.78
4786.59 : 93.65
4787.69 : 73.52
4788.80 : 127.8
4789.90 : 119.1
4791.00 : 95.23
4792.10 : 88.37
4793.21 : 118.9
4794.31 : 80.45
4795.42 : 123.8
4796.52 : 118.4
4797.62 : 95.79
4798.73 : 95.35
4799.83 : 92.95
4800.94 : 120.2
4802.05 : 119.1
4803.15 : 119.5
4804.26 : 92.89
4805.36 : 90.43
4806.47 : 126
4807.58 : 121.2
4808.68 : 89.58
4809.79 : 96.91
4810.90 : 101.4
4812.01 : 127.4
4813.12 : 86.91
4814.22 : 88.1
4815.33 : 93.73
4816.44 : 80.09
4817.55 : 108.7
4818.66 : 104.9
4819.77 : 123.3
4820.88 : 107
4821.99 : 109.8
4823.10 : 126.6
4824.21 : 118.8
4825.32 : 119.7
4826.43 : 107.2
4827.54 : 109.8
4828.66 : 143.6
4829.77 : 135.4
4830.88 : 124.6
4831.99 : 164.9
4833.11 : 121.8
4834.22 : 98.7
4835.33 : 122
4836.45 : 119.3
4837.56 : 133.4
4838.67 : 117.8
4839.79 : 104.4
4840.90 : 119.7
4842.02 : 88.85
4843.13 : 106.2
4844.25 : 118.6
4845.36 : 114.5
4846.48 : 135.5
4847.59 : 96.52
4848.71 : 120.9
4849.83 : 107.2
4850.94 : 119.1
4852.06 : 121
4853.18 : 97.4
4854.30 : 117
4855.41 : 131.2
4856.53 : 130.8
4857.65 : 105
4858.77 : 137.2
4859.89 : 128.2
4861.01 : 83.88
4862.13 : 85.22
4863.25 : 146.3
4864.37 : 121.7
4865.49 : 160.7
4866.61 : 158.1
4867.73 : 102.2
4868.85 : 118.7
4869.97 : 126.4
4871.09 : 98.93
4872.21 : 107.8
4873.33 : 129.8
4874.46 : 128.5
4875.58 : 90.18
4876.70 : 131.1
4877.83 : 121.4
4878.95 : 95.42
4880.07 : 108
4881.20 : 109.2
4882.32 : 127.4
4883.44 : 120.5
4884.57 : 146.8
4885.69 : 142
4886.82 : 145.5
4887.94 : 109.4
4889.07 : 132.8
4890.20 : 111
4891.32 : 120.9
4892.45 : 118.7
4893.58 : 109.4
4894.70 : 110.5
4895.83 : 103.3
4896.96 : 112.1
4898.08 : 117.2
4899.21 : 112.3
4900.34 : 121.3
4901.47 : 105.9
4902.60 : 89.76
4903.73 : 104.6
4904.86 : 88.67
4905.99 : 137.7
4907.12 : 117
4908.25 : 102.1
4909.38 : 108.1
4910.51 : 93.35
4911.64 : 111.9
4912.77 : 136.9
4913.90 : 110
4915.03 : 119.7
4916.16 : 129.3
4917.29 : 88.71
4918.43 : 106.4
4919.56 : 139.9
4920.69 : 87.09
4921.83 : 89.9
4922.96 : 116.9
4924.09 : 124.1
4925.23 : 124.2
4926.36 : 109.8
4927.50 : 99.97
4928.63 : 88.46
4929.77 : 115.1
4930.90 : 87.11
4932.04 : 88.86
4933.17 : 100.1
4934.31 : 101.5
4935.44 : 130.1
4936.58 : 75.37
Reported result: 1.2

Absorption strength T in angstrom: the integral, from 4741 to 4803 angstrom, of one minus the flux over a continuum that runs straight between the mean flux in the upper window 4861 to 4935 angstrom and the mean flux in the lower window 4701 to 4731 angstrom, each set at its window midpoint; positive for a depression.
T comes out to 2.1 angstrom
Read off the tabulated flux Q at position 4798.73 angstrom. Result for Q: 95.35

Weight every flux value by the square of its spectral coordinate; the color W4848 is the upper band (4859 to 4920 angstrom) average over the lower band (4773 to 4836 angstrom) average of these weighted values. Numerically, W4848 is 1.1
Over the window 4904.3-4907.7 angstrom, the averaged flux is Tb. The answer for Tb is 114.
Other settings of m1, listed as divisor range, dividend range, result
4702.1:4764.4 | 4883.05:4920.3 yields 1.21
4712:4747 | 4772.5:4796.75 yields 1.02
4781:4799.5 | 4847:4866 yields 1.20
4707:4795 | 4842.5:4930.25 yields 1.17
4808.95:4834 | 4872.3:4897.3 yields 1.08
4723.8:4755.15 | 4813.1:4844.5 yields 1.13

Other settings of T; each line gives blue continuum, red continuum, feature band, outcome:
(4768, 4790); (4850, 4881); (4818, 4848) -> -1.1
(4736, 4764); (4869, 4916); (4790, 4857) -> -2.4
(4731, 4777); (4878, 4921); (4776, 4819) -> 1.0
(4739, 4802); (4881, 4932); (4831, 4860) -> -2.6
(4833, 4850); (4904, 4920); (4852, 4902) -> -2.4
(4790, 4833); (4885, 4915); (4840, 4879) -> -1.7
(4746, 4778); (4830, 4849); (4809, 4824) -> 1.2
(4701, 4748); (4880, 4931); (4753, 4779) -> 0.6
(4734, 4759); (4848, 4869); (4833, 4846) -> 0.4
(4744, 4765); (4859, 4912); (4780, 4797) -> 0.1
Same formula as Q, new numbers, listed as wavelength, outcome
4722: 118.6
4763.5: 92.81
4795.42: 123.8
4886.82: 145.5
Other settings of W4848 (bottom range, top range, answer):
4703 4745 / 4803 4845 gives 1.11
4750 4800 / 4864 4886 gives 1.24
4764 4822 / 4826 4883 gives 1.16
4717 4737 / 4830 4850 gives 1.12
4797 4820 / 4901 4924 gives 1.11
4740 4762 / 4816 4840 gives 1.26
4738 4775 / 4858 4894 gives 1.27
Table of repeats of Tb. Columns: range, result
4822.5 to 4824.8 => 123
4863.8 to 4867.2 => 146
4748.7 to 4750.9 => 112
